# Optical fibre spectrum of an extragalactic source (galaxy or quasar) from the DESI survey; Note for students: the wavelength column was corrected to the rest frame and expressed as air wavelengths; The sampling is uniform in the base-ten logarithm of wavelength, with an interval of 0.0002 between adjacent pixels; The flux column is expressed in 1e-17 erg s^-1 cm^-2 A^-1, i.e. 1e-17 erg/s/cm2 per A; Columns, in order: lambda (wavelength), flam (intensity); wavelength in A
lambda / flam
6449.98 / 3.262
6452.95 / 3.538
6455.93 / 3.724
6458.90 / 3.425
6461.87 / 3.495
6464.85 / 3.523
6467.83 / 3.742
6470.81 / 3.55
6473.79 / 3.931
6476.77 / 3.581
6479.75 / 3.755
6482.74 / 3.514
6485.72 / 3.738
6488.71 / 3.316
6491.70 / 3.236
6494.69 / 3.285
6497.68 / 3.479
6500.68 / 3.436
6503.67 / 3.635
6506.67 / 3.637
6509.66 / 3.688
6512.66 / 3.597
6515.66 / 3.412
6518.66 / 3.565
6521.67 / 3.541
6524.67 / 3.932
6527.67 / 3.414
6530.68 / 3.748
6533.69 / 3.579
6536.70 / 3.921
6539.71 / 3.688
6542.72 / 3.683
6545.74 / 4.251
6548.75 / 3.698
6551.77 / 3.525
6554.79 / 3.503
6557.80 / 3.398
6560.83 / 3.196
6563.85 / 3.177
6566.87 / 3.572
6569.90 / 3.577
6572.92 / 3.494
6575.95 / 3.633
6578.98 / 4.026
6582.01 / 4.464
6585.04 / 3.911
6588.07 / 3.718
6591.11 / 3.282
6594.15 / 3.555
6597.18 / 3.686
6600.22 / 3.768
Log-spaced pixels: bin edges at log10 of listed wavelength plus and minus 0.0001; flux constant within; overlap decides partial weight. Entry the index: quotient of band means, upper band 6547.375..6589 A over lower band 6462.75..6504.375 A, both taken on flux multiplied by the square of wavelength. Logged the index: 1.05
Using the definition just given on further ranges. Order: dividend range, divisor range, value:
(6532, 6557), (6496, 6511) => 1.06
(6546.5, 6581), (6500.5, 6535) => 1.00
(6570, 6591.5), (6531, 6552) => 1.02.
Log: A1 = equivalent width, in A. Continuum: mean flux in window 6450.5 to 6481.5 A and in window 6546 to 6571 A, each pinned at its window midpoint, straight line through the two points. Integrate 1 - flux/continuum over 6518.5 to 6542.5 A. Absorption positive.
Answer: -1.0 A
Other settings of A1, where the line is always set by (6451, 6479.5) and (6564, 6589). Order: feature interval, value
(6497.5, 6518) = 0.63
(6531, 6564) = 0.91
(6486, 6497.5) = 0.94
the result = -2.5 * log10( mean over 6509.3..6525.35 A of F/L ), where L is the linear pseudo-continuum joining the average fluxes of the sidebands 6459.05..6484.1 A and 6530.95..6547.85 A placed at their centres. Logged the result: 0.04 mag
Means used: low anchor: 3.63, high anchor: 3.81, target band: 3.6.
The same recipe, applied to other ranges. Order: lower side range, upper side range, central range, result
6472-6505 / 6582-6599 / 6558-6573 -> 0.08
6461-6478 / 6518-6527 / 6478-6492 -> 0.03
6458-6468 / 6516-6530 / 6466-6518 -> 0.00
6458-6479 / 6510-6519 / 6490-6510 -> 0.03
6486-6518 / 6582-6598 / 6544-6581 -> 0.01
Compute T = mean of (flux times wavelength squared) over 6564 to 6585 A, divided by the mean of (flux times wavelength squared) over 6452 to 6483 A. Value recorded 1.1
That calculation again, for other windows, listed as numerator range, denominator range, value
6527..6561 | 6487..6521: 1.06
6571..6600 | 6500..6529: 1.07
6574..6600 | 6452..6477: 1.09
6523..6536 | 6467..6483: 1.02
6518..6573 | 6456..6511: 1.03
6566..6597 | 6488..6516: 1.10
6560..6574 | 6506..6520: 0.97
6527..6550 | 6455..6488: 1.06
